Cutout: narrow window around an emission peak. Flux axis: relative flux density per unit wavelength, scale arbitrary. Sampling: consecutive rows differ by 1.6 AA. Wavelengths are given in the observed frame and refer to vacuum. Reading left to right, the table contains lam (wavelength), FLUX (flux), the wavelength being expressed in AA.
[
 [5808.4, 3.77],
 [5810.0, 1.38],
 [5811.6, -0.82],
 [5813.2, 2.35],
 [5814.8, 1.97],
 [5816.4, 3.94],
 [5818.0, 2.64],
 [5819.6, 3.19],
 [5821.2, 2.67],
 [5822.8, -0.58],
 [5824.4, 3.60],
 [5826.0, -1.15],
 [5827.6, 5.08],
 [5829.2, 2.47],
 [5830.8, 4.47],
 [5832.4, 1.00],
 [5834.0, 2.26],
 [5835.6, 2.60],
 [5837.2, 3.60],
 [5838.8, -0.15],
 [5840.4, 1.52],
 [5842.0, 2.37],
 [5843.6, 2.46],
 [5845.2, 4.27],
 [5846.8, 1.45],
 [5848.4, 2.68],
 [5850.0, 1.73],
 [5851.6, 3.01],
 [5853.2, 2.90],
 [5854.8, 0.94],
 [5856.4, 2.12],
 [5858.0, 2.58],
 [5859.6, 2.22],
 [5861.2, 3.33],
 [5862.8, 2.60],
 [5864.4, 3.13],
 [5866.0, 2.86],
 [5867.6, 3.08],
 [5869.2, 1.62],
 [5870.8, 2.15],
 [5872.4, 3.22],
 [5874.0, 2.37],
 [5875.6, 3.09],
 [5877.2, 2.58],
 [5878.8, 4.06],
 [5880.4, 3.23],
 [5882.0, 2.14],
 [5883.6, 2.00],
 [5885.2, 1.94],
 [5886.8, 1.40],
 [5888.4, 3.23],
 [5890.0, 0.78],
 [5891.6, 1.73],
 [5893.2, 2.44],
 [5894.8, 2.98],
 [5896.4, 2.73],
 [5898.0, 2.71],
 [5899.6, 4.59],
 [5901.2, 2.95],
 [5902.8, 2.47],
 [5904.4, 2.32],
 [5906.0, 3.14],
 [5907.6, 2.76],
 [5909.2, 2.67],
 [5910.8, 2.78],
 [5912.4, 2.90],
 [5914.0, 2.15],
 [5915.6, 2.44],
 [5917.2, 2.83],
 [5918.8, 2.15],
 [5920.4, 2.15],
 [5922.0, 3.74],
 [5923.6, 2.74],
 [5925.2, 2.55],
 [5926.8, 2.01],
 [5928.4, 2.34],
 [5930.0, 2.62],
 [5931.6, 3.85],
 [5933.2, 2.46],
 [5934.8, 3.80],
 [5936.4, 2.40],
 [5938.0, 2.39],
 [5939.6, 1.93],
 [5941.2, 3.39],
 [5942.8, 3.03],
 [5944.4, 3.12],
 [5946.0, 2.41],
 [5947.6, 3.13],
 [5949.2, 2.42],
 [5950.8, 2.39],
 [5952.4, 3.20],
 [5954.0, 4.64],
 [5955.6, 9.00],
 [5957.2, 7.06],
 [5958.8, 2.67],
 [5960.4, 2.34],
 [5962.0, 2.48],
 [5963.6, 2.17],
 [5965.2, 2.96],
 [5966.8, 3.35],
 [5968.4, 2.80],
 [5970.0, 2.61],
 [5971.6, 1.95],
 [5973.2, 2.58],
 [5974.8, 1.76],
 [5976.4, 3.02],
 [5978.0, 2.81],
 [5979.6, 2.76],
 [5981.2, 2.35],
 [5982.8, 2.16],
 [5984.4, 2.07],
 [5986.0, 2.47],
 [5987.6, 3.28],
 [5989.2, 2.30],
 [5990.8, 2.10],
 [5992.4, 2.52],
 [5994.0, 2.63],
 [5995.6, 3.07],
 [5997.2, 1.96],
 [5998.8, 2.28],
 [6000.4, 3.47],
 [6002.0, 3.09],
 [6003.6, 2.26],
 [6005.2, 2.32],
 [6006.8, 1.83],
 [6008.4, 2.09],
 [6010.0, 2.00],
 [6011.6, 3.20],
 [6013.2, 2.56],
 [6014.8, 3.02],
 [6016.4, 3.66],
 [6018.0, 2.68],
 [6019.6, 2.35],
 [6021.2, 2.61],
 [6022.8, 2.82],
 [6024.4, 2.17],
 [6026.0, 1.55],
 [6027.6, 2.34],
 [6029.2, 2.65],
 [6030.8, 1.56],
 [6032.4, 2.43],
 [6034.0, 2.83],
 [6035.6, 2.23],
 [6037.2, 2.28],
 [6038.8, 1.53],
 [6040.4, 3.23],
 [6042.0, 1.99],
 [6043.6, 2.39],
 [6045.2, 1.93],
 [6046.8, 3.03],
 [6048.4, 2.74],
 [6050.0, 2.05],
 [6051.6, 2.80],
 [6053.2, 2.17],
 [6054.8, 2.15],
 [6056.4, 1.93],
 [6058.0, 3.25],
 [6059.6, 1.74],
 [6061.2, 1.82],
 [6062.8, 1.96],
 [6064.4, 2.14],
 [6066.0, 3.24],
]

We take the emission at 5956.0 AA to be [O III]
